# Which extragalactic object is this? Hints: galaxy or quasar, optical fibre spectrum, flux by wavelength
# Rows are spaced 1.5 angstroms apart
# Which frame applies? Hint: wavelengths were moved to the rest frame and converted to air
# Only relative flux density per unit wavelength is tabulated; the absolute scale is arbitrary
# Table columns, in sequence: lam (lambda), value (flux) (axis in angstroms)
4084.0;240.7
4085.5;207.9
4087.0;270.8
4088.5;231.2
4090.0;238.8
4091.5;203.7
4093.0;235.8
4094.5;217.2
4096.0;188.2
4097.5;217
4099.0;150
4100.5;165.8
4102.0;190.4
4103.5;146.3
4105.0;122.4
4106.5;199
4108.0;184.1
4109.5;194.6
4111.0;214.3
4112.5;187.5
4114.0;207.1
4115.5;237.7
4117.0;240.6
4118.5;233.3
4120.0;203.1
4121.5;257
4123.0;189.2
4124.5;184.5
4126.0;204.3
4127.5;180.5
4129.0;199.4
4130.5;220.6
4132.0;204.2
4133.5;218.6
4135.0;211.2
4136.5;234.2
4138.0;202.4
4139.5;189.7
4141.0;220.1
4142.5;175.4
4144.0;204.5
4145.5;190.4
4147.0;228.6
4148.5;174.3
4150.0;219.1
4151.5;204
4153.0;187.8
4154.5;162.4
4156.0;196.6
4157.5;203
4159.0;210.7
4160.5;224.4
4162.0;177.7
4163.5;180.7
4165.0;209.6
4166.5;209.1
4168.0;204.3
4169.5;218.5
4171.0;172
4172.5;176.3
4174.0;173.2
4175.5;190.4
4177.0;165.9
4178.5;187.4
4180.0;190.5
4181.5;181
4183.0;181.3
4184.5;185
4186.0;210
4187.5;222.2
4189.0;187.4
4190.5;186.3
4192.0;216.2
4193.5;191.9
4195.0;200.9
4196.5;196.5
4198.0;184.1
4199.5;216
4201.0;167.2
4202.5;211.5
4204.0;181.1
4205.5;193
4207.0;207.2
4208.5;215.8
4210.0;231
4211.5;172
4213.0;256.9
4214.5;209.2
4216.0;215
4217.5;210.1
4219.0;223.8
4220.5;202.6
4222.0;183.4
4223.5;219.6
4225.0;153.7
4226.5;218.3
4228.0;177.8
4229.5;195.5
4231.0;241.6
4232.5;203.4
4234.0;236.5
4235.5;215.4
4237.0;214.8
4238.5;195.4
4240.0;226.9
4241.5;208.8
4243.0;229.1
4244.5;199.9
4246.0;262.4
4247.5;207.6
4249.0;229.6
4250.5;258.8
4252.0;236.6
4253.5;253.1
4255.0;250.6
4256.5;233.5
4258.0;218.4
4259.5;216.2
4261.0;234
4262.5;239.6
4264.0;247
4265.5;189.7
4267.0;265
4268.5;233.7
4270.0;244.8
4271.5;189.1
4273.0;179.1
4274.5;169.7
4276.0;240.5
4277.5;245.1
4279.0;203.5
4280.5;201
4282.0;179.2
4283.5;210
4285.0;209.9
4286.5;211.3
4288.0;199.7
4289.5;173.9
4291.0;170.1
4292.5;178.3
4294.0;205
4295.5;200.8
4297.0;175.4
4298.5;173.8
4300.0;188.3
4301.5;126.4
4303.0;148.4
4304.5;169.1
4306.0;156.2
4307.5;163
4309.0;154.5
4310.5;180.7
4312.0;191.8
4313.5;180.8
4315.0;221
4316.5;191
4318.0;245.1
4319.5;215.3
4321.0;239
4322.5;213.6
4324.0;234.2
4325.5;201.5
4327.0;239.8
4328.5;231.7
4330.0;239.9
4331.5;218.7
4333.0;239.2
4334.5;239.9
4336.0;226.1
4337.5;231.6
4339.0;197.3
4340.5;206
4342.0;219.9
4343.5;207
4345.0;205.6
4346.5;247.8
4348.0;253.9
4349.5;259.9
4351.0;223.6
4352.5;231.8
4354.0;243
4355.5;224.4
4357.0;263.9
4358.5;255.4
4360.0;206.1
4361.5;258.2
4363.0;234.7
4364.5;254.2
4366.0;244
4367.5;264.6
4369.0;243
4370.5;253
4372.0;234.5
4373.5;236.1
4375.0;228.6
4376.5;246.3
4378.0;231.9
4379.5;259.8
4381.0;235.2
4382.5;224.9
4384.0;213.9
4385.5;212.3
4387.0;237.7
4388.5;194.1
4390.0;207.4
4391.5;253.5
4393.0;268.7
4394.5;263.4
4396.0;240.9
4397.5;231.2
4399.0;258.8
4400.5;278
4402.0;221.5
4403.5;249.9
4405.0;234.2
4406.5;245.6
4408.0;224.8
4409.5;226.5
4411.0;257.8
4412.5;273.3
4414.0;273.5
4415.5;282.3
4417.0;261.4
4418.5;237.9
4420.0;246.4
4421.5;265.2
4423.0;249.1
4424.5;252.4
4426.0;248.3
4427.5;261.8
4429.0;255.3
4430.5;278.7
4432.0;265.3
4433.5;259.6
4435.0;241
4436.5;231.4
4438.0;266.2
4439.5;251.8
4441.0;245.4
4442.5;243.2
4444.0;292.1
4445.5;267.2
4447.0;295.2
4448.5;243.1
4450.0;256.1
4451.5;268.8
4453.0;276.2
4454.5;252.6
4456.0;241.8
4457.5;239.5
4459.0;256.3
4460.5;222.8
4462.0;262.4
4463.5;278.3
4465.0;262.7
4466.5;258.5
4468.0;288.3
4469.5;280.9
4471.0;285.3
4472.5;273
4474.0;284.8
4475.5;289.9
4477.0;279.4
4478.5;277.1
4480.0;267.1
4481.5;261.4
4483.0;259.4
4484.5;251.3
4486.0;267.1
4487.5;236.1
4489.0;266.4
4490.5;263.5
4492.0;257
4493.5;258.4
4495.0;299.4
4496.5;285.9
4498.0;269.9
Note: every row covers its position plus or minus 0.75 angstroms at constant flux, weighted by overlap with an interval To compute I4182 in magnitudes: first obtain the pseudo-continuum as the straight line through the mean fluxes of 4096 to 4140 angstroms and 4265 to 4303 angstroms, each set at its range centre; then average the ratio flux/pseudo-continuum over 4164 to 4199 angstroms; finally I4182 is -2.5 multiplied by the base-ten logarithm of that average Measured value 0.03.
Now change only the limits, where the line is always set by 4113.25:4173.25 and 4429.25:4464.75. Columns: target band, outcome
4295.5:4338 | 0.17 mag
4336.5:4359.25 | 0.04 mag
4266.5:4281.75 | 0.06 mag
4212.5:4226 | 0.05 mag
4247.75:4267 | -0.05 mag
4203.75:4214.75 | 0.03 mag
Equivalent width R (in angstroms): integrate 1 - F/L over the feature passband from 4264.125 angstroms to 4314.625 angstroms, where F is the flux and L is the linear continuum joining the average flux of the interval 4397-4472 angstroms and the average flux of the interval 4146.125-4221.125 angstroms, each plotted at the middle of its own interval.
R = 6.96 angstroms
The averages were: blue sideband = 198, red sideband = 257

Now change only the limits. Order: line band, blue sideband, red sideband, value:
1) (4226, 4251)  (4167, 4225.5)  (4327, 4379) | -1.3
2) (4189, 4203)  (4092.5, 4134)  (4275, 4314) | -0.2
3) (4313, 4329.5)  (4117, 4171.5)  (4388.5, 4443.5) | 1.0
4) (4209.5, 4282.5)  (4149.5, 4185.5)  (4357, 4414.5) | -2.8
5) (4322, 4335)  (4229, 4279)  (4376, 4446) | 0.4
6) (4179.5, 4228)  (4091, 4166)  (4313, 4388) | 2.4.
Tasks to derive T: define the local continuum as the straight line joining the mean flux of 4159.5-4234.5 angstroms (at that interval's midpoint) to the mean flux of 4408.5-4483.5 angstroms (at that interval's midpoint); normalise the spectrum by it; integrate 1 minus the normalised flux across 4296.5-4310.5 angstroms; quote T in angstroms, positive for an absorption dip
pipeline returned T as 3.9 angstroms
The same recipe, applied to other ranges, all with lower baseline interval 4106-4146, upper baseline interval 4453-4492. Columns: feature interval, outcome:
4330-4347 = 1.41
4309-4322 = 1.82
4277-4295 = 2.71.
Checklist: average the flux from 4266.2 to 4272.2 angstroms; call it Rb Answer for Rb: 233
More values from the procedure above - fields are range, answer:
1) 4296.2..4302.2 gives 167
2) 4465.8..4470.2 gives 276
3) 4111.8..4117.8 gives 219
